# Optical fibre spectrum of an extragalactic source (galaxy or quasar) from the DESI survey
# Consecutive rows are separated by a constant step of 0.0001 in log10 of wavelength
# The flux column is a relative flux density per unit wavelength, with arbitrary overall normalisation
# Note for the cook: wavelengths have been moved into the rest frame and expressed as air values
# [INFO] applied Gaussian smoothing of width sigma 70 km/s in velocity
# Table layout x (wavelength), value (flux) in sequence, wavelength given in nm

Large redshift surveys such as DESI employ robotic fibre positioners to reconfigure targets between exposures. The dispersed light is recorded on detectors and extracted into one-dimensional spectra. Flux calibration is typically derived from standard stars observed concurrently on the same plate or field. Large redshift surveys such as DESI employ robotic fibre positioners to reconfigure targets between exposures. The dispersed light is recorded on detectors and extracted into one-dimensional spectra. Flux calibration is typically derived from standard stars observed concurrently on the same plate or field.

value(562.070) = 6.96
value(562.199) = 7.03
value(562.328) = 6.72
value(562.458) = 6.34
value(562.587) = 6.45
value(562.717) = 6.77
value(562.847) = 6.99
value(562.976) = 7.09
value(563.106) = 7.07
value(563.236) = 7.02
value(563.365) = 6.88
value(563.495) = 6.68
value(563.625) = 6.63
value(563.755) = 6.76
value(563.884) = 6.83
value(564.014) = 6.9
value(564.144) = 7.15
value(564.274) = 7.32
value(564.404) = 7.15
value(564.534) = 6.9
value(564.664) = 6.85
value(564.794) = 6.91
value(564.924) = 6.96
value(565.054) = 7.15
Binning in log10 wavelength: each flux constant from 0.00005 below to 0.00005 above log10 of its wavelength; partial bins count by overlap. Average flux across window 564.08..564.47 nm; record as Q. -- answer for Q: 7.2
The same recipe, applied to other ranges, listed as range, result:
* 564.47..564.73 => 6.88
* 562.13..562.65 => 6.65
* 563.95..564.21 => 7.02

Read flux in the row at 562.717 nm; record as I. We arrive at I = 6.77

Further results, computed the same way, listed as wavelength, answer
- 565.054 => 7.15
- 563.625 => 6.63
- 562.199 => 7.03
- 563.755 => 6.76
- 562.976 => 7.09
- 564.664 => 6.85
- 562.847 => 6.99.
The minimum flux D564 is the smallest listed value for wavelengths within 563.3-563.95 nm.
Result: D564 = 6.63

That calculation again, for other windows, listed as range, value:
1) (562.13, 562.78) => 6.34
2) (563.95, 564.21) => 6.9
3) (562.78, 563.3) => 6.99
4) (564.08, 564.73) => 6.85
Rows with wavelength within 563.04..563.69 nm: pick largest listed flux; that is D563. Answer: 7.07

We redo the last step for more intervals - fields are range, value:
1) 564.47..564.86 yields 6.91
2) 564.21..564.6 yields 7.32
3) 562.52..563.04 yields 7.09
